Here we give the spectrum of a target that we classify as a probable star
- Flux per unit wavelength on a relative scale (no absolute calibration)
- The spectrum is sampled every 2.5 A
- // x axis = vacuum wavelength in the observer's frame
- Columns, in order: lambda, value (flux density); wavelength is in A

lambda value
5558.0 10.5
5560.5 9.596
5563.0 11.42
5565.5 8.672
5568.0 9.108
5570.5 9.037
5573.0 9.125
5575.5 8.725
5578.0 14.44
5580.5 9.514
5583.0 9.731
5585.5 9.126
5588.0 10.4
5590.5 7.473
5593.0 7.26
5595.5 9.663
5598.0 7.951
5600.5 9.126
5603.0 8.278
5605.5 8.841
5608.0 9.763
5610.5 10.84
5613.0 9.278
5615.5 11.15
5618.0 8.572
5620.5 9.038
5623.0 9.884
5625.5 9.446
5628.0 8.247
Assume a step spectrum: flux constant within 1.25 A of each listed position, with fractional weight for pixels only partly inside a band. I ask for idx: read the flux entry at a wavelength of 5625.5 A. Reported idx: 9.446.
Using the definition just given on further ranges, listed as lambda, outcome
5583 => 9.731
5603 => 8.278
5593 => 7.26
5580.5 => 9.514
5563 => 11.42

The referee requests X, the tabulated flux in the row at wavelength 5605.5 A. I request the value 8.841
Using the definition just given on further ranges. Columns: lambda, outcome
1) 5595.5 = 9.663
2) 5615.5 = 11.15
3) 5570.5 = 9.037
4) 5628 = 8.247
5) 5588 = 10.4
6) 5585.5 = 9.126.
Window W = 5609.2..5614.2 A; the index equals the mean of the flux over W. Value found 10.1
